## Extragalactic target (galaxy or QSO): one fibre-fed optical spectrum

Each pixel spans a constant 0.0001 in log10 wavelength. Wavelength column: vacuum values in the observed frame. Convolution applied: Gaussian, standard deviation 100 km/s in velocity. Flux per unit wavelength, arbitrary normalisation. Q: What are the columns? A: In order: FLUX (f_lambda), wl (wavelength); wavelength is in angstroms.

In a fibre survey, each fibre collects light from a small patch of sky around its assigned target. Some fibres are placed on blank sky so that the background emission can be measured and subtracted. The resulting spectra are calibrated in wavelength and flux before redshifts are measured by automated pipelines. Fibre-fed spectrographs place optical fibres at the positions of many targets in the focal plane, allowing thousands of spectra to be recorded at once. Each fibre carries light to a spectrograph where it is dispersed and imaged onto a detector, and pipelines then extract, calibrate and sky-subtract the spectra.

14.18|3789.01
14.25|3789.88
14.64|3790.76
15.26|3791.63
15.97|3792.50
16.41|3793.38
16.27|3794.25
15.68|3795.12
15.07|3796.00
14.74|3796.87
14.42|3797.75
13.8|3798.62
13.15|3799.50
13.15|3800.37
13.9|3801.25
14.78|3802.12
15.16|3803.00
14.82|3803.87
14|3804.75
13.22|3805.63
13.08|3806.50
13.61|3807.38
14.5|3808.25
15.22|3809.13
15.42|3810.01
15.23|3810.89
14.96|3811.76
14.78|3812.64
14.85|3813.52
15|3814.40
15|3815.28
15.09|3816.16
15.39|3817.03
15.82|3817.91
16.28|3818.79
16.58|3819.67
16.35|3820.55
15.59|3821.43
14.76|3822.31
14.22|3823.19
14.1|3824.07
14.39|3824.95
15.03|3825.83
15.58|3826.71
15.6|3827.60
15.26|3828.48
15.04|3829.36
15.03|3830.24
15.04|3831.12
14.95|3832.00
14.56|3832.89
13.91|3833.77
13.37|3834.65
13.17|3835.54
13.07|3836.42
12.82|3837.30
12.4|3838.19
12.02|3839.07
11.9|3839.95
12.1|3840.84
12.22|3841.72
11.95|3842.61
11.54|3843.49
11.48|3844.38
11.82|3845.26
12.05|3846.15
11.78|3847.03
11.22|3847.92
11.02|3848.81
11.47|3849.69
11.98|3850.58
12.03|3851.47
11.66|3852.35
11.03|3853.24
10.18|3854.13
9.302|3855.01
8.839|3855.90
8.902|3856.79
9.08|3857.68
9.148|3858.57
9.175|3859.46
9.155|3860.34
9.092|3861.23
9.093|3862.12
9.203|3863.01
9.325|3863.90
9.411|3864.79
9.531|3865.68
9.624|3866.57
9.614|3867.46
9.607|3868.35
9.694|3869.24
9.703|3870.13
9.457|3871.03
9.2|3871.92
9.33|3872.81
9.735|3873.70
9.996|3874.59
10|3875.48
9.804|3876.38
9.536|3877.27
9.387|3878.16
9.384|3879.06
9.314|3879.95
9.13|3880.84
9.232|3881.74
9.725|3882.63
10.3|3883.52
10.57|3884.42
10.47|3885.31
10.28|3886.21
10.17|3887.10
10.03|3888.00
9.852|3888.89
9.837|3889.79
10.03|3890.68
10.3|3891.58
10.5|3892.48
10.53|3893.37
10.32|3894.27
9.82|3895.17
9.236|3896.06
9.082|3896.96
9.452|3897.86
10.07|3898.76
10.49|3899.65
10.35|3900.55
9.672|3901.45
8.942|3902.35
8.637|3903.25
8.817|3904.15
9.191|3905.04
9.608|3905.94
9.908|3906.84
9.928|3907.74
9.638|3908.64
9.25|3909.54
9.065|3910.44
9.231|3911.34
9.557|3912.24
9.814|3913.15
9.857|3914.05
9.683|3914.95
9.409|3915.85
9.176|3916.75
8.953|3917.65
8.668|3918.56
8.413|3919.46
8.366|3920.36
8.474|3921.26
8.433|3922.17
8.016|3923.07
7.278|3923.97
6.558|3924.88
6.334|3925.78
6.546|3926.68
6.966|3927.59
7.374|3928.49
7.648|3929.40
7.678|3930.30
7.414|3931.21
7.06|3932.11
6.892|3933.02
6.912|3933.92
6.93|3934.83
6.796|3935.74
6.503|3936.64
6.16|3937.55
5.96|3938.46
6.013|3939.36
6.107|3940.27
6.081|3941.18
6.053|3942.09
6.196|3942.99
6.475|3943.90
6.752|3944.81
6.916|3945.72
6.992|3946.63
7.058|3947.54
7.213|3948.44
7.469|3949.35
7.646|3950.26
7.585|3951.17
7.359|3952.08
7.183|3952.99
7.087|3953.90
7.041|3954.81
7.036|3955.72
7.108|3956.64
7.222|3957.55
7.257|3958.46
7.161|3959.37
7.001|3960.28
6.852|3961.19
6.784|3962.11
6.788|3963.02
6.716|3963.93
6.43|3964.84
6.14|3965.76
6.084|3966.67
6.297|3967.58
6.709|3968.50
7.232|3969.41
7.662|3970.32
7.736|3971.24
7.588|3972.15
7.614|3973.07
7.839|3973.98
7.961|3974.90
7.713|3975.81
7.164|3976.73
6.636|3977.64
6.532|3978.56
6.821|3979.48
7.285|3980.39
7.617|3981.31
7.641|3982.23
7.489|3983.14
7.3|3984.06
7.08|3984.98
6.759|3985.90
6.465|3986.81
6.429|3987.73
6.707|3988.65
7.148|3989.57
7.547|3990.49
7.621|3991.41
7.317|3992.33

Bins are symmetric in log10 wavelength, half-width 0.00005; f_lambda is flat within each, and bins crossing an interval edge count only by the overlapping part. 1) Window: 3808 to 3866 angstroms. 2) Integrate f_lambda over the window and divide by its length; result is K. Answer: 12.8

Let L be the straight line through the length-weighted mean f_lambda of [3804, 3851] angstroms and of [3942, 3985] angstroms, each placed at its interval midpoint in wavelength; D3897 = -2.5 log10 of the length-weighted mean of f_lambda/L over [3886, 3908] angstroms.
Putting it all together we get 0.07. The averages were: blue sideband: 13.9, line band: 9.8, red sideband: 7.08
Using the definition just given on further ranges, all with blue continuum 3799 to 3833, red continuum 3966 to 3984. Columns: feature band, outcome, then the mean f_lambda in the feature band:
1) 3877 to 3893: 0.16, 9.9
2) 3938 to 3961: 0.22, 6.88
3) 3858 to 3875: 0.30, 9.42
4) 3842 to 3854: 0.15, 11.6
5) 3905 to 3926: 0.14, 8.89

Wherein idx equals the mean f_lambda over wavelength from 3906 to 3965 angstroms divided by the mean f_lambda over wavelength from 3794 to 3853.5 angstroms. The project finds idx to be 0.54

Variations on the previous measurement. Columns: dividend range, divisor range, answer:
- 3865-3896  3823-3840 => 0.69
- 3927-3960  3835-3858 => 0.61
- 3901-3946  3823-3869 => 0.67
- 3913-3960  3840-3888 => 0.72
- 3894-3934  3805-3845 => 0.61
